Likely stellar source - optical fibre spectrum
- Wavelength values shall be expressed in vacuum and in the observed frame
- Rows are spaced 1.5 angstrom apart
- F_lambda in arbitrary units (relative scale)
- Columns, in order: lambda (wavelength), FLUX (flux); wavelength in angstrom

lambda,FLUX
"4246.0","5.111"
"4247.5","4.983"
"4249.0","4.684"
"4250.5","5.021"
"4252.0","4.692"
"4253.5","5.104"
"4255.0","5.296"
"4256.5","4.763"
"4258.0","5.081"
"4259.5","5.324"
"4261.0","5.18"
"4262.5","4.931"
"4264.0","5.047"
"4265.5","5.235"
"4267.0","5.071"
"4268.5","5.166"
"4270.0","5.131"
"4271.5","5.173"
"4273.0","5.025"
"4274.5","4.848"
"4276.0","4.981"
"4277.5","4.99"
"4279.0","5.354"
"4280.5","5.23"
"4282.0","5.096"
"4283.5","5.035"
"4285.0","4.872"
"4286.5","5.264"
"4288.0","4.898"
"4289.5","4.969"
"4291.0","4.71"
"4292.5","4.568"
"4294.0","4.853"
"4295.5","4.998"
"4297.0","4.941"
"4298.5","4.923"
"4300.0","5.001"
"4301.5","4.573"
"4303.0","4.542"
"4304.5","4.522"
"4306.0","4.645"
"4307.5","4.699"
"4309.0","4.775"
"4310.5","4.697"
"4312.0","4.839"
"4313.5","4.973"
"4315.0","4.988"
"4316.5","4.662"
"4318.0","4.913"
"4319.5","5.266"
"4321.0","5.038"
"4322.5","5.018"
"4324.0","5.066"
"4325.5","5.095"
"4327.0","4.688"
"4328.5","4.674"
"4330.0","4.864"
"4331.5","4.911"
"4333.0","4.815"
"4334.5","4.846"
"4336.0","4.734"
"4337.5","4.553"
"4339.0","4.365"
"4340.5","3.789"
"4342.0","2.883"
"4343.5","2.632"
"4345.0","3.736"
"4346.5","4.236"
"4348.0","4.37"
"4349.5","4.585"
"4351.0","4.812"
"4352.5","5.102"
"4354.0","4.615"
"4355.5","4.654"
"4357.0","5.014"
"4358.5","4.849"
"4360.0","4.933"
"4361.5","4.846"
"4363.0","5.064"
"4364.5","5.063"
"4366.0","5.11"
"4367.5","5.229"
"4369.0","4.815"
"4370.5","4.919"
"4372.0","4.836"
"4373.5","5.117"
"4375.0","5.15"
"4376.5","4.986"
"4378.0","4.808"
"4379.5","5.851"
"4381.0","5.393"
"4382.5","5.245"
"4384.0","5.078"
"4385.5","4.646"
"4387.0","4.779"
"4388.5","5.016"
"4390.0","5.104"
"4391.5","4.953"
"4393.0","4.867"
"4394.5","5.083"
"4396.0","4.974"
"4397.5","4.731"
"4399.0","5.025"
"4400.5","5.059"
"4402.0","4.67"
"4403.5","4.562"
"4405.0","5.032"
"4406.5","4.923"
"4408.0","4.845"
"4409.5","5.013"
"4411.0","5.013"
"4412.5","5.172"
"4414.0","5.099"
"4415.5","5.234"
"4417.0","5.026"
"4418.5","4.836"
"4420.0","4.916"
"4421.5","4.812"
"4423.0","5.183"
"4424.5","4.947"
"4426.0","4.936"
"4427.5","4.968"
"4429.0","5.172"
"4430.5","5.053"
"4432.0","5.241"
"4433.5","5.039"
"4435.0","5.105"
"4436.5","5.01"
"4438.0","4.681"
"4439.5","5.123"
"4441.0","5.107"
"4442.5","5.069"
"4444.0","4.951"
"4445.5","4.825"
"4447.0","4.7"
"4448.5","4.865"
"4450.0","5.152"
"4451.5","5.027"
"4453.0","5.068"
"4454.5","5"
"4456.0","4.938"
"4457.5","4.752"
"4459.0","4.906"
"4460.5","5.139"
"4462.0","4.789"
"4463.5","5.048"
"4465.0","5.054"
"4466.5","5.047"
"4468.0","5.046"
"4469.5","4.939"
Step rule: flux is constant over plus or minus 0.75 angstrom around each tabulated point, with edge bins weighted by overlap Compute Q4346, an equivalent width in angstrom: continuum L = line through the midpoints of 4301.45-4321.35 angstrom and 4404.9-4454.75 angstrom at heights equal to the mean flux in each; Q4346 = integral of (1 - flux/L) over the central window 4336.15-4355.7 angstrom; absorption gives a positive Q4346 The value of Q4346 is 2.7 angstrom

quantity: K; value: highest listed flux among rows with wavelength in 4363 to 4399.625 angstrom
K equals 5.851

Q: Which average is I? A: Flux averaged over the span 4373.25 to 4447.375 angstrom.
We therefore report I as 5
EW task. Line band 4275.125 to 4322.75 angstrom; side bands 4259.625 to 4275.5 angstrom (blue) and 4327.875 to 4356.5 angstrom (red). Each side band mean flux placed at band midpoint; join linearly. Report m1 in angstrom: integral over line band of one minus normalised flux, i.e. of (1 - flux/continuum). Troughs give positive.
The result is -1.1 angstrom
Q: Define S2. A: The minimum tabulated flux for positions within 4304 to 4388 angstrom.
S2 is 2.632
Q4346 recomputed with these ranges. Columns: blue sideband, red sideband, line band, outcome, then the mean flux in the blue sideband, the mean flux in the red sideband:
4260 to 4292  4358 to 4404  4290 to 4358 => 5.1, 5.06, 5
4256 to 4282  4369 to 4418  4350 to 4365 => 0.4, 5.09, 5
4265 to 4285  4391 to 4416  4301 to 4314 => 0.9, 5.09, 4.95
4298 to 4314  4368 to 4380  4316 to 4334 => -0.4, 4.74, 5.05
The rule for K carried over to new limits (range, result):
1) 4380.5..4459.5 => 5.393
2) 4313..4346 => 5.266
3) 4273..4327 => 5.354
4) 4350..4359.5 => 5.102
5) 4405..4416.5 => 5.234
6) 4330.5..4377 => 5.229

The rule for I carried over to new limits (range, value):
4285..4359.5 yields 4.68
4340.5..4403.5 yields 4.79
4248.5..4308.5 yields 4.96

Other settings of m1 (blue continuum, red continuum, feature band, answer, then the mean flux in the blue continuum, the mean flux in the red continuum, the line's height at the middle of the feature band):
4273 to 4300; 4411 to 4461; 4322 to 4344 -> 2.23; 4.97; 5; 4.98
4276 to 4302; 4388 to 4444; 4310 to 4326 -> 0.02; 4.96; 4.99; 4.97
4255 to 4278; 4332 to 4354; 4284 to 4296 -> -0.17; 5.07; 4.27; 4.82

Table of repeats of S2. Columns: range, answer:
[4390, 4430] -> 4.562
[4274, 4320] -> 4.522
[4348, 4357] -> 4.37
